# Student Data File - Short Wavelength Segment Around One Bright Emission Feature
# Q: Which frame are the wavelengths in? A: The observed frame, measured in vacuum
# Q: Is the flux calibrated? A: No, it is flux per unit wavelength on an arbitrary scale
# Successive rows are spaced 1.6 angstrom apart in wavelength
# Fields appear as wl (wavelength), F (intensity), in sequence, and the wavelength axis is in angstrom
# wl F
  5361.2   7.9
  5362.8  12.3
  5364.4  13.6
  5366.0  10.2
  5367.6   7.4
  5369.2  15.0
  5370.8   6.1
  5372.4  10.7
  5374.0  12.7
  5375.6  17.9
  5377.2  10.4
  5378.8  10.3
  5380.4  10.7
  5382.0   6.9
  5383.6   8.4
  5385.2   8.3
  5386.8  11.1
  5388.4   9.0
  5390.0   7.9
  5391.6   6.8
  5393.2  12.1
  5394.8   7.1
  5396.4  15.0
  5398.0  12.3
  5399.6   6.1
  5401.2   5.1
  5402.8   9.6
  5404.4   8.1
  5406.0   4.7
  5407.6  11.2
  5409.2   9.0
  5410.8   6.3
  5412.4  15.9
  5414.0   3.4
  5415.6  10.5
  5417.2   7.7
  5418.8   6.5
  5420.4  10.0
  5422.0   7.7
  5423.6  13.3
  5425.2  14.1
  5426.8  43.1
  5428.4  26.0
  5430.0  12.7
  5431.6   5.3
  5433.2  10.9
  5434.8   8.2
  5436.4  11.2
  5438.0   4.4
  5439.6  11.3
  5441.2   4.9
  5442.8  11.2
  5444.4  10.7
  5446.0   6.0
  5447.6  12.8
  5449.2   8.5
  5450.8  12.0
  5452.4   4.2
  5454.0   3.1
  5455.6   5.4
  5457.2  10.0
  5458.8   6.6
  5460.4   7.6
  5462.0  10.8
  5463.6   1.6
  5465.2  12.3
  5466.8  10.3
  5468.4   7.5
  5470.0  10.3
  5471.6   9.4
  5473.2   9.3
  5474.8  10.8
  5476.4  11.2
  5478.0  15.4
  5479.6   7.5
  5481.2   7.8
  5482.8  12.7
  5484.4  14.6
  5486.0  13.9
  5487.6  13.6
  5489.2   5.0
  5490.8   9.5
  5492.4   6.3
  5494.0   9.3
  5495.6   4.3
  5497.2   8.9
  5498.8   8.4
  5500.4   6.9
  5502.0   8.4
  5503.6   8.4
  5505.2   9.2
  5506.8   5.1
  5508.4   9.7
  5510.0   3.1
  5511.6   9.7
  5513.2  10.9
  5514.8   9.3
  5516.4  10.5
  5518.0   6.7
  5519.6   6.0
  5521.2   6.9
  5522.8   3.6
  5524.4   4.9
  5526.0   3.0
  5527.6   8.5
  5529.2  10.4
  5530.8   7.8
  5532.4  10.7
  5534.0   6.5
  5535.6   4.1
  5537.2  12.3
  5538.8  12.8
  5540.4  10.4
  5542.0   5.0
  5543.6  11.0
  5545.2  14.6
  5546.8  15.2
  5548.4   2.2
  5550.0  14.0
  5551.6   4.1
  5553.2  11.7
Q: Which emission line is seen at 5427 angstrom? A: [O III] 5007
